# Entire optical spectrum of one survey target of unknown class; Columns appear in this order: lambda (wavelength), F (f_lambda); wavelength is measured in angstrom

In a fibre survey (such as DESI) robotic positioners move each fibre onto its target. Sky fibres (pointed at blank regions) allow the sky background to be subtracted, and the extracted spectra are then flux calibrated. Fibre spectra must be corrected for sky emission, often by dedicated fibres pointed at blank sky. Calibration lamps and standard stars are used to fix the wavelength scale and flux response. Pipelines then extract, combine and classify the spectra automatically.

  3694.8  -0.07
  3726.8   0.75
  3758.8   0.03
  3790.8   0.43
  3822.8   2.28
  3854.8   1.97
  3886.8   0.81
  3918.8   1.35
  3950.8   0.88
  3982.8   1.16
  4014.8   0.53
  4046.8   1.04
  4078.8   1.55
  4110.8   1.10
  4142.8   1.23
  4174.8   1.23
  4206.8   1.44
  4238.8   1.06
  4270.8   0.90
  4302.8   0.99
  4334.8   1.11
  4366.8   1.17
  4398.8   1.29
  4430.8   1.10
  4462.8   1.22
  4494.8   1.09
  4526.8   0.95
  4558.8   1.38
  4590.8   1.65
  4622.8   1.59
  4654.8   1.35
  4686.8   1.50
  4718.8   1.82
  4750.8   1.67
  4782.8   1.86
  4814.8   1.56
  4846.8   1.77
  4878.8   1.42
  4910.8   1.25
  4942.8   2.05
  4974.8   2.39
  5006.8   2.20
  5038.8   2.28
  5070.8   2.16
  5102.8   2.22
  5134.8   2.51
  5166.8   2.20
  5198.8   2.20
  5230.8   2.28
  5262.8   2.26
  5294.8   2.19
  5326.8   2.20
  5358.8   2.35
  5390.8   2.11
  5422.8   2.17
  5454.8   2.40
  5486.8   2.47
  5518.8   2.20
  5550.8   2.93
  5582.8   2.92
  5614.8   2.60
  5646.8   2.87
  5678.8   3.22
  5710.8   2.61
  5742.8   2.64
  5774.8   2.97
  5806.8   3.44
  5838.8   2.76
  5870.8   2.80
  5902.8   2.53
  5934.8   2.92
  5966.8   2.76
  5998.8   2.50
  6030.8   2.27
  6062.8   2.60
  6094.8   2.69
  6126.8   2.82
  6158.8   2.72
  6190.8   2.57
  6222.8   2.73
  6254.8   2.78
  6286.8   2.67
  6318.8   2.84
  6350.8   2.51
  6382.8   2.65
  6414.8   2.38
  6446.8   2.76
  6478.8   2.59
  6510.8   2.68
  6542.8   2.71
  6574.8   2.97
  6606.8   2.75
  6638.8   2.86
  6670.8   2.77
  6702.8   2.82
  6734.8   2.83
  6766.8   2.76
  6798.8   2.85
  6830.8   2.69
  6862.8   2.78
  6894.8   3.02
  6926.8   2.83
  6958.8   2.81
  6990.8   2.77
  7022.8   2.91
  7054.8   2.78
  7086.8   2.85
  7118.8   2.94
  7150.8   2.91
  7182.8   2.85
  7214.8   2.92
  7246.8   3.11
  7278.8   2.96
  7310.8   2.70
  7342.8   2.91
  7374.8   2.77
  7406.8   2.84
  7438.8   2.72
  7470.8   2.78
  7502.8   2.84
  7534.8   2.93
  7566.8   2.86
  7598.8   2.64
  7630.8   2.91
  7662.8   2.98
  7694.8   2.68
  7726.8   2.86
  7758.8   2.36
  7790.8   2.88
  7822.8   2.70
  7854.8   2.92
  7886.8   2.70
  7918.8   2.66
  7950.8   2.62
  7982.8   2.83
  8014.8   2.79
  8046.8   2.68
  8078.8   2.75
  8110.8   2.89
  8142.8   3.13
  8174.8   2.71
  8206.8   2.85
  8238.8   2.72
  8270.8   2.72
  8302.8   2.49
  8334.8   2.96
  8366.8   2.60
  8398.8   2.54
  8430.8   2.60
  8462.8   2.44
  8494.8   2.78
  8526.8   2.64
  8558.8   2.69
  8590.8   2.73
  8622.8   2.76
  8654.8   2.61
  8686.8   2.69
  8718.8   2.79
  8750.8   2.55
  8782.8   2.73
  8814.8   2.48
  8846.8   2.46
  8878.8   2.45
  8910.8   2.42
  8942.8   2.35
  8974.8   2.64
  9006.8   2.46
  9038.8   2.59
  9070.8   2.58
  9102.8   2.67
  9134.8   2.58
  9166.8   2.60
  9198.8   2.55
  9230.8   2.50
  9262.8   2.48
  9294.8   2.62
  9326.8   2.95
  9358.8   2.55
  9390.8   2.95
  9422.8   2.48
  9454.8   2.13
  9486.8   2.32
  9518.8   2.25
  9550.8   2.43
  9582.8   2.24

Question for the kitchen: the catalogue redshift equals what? 0.24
